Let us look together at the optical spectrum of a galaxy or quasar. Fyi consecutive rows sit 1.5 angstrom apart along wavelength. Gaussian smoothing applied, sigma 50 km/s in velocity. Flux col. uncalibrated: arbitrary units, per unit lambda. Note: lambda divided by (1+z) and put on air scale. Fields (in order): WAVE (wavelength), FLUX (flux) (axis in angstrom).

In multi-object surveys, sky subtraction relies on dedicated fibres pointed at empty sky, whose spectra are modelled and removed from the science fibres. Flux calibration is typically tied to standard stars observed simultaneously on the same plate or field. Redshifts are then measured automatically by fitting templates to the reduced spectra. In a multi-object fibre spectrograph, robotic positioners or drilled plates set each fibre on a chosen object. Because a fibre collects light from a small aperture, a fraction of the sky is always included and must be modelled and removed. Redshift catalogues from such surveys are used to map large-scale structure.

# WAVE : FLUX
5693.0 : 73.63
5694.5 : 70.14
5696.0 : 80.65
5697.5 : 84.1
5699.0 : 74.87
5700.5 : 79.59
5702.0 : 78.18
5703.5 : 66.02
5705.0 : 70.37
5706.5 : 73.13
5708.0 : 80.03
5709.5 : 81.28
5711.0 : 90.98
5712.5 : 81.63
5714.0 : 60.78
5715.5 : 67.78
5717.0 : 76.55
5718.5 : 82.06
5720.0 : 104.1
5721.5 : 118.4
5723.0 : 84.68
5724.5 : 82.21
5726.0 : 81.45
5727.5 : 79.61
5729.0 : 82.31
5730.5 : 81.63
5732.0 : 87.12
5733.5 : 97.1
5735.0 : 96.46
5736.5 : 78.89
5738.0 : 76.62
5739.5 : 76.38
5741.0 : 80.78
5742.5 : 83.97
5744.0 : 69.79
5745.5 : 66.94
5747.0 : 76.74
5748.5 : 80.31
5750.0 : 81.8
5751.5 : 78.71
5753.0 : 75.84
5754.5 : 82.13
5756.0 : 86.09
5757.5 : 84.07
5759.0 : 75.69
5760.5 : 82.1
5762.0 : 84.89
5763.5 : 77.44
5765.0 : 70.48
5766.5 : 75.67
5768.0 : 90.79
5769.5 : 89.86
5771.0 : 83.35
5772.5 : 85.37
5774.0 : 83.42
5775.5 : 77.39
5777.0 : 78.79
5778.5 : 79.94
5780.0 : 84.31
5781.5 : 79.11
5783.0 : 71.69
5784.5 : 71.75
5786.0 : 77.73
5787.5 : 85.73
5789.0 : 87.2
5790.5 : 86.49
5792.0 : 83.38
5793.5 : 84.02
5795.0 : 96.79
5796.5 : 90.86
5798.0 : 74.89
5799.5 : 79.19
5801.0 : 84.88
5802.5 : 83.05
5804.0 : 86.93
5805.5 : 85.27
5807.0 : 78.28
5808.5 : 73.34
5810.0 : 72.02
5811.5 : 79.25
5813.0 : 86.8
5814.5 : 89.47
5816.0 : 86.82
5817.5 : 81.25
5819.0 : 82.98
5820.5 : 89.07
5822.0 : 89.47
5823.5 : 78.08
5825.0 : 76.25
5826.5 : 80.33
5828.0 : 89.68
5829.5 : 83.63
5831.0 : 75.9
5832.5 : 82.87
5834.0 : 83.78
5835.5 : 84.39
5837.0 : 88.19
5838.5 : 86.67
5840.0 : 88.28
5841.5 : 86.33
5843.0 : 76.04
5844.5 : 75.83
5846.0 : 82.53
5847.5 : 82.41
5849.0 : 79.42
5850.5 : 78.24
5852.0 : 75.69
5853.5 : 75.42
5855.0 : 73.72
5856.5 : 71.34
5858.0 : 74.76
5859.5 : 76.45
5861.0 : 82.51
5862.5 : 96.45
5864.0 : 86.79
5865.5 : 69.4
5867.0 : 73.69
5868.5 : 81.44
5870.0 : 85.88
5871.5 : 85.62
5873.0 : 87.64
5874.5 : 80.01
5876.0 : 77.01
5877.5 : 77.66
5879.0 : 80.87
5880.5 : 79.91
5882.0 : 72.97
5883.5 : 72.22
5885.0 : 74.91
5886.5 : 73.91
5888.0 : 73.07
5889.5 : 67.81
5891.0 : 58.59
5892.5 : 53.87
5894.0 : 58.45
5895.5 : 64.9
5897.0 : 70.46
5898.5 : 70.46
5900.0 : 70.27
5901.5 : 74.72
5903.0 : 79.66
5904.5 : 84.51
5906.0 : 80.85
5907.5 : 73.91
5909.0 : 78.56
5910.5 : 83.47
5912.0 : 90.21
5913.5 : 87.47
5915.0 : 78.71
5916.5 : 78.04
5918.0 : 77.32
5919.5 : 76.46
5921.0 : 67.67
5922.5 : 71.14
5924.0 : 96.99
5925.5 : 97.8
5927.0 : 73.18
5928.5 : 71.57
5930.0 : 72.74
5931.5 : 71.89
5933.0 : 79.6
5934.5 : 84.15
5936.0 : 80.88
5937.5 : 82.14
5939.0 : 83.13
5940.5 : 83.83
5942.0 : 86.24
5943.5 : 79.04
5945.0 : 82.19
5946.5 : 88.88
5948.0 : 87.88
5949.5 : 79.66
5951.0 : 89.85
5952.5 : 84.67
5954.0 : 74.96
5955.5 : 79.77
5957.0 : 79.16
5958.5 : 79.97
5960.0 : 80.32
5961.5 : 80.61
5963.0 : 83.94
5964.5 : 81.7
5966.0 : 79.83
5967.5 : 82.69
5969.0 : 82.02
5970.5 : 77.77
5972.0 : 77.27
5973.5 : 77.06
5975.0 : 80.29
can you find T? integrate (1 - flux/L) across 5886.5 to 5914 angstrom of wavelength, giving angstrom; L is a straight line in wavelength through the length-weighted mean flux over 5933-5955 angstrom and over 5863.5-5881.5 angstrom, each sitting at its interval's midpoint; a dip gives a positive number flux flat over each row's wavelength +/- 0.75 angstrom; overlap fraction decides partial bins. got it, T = 2.76 angstrom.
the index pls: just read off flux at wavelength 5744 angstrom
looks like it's 69.79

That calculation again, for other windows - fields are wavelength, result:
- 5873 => 87.64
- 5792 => 83.38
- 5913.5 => 87.47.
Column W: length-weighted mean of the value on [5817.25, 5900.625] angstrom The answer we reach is 78.1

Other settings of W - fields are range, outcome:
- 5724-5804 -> 81.6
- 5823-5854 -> 81.5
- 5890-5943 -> 76.9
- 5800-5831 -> 82.6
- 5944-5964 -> 82.4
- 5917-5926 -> 80.7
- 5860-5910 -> 75.8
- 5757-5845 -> 82.3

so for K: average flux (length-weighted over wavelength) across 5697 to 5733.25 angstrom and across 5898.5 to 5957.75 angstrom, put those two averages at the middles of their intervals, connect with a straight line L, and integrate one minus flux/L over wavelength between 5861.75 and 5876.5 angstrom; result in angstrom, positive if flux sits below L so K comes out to -0.3 angstrom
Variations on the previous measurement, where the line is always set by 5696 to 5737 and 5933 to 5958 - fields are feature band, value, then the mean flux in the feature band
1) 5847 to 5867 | 1.0 angstrom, 78.4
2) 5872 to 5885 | 0.7 angstrom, 78.5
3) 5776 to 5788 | 0.6 angstrom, 78.5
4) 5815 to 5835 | -0.2 angstrom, 83.2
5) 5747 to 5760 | 0.3 angstrom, 80.4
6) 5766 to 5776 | -0.2 angstrom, 84.1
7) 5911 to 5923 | 0.6 angstrom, 78.6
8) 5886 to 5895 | 2.0 angstrom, 64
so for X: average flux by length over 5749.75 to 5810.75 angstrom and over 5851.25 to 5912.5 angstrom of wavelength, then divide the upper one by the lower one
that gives 0.93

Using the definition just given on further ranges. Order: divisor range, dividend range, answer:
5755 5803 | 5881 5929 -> 0.92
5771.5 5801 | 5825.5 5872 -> 0.99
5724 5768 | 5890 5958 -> 0.97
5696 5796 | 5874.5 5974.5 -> 0.96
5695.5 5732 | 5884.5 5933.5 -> 0.93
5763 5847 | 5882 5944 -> 0.93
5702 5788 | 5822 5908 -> 0.96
